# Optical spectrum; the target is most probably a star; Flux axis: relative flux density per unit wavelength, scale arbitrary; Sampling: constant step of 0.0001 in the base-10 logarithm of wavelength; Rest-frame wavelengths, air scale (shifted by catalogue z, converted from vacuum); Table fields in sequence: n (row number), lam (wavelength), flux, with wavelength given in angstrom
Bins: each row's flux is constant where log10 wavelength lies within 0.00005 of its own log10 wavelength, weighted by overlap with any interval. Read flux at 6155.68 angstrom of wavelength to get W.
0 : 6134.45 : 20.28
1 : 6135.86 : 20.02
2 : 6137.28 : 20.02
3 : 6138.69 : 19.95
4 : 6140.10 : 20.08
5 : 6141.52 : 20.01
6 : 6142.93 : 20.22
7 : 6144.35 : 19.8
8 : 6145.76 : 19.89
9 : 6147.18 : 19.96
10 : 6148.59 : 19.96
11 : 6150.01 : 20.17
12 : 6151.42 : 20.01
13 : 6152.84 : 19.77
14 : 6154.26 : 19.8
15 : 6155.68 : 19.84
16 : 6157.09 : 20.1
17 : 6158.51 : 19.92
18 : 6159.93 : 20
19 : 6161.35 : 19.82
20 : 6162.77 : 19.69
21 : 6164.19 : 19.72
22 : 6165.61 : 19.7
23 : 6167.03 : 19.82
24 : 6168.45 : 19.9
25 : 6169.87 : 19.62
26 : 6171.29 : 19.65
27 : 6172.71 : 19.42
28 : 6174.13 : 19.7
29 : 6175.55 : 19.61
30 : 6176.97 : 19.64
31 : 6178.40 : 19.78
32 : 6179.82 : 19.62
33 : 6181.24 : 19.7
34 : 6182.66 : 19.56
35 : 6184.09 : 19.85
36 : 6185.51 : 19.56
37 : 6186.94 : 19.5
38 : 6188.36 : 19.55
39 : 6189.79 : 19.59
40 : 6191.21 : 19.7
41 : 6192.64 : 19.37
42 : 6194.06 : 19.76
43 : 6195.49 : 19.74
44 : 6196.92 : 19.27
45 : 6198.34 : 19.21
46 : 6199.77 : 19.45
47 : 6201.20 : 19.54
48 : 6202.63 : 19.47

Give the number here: 19.84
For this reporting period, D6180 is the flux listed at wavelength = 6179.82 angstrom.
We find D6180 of 19.62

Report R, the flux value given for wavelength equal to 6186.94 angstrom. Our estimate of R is 19.5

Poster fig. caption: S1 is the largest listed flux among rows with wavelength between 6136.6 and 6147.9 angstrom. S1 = 20.22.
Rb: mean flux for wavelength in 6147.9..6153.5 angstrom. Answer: 20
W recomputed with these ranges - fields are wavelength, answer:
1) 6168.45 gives 19.9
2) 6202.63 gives 19.47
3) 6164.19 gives 19.72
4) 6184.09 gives 19.85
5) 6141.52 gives 20.01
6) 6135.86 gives 20.02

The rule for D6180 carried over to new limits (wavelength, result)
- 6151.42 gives 20.01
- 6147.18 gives 19.96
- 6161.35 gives 19.82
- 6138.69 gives 19.95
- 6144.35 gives 19.8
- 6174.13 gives 19.7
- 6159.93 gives 20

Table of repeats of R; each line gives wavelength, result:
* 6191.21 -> 19.7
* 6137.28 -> 20.02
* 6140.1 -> 20.08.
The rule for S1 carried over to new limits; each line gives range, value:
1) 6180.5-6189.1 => 19.85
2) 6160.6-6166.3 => 19.82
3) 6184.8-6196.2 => 19.76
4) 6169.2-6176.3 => 19.7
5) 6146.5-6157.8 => 20.17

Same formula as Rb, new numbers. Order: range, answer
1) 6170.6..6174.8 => 19.6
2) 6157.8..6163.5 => 19.8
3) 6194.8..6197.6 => 19.5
